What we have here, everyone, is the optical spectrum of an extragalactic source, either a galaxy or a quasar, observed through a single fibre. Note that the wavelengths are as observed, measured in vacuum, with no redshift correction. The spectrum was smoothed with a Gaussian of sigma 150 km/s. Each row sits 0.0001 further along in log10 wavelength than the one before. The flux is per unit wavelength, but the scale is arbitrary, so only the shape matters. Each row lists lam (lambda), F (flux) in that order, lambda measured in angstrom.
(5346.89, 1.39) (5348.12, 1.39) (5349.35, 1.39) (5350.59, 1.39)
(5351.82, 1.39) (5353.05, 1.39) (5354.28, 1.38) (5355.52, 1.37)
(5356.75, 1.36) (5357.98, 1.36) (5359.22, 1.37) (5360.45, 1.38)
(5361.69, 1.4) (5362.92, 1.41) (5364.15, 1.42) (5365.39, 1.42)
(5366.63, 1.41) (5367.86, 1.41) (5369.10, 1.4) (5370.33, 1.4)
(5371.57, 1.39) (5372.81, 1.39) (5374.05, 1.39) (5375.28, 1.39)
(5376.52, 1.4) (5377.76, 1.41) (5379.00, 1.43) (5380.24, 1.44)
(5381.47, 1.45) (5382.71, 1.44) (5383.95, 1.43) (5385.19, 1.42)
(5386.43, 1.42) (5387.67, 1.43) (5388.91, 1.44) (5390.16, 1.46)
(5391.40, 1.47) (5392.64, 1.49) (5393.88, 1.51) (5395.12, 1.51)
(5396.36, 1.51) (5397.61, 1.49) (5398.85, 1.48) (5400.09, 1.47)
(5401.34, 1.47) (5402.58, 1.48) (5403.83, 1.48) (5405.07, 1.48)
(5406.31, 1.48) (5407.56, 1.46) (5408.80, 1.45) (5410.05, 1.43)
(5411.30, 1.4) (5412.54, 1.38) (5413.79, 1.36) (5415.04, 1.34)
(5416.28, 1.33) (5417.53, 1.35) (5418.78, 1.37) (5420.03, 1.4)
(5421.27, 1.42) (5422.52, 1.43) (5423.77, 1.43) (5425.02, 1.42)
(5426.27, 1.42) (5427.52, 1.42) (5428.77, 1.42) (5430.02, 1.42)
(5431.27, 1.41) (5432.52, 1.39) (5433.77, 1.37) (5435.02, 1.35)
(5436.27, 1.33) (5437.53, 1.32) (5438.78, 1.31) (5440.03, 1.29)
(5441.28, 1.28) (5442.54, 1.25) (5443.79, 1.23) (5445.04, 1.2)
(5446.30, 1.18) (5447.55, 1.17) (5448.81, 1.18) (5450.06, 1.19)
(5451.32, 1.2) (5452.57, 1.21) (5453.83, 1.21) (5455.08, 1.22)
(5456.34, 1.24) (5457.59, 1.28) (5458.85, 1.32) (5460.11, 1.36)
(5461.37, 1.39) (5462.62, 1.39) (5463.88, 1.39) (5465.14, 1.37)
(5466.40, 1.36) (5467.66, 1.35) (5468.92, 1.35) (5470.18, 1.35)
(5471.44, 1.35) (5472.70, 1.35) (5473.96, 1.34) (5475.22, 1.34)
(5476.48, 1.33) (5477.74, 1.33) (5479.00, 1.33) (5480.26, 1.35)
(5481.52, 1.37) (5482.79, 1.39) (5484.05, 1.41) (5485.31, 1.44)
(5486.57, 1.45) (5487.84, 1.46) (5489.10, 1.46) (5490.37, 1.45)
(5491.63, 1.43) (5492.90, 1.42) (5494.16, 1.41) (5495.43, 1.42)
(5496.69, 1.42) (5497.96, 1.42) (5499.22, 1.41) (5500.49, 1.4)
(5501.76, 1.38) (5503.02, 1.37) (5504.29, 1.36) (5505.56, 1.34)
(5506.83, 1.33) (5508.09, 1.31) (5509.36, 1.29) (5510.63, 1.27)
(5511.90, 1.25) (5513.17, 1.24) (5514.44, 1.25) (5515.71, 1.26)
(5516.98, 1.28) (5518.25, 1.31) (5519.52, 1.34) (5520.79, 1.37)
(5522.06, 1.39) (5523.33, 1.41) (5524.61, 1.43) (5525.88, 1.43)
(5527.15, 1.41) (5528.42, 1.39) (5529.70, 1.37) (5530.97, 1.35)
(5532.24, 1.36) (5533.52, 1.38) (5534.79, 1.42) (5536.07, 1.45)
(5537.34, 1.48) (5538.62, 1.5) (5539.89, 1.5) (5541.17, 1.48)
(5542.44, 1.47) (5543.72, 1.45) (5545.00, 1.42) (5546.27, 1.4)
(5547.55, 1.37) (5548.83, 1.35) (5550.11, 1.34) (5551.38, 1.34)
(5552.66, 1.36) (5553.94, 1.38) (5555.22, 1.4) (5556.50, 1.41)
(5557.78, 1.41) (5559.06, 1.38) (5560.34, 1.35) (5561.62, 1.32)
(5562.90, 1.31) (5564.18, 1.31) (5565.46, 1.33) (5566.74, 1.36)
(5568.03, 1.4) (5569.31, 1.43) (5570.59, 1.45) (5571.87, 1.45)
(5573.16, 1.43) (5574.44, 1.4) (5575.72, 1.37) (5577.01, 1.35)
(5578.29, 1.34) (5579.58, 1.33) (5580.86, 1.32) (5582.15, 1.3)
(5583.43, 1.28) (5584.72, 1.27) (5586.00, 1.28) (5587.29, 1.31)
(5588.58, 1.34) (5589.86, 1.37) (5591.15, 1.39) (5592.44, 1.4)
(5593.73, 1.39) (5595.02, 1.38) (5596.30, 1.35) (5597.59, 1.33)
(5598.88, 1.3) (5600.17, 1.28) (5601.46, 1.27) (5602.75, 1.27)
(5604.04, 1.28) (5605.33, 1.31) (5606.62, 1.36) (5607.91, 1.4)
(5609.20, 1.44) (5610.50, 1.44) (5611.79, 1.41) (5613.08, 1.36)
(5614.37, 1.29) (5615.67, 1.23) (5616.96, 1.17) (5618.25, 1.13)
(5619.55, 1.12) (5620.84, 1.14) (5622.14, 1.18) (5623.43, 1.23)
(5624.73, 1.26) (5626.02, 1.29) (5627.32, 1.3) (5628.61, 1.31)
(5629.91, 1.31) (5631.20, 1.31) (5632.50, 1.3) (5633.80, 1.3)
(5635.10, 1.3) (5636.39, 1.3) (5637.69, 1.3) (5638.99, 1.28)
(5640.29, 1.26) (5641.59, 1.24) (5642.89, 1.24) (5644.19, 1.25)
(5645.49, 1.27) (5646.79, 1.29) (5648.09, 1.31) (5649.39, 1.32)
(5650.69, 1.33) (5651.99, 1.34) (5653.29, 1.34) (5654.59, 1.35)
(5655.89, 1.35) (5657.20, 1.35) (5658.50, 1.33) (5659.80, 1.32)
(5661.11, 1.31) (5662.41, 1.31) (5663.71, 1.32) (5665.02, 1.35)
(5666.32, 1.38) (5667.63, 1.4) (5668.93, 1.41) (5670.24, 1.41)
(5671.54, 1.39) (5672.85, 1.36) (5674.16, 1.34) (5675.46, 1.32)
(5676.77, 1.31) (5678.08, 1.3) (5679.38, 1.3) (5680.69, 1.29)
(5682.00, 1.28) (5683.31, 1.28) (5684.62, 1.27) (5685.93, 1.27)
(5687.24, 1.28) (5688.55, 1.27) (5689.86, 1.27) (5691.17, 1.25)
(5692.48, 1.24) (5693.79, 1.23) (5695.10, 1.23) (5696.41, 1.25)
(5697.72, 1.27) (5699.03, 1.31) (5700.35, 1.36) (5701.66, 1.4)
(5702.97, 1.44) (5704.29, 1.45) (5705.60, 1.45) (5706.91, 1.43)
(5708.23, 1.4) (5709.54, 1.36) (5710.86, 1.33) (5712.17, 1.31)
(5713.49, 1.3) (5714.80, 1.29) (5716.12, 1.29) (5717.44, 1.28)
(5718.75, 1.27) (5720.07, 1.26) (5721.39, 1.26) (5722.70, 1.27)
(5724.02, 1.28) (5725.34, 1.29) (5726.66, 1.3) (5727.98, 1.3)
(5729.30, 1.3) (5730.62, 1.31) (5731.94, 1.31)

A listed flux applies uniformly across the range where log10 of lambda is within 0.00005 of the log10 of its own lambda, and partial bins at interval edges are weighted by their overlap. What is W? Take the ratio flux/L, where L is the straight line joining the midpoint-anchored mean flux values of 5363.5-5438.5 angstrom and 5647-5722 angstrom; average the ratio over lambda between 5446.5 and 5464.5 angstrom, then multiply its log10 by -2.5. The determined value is 0.11 mag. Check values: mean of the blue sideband 1.42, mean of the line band 1.27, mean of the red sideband 1.32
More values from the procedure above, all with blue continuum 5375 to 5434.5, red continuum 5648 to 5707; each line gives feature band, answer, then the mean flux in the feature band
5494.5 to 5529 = 0.031 mag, 1.35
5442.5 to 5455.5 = 0.177 mag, 1.2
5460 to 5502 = 0.011 mag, 1.39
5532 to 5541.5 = -0.052 mag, 1.45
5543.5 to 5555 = -0.001 mag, 1.38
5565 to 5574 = -0.031 mag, 1.41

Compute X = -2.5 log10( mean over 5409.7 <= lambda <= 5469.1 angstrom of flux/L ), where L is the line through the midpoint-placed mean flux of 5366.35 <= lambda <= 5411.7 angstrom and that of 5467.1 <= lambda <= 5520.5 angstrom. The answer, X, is 0.06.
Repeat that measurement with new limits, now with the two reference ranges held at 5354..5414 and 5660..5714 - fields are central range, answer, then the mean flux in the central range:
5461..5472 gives 0.03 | 1.37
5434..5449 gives 0.12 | 1.26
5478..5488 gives 0.00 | 1.39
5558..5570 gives 0.01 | 1.36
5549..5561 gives 0.00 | 1.37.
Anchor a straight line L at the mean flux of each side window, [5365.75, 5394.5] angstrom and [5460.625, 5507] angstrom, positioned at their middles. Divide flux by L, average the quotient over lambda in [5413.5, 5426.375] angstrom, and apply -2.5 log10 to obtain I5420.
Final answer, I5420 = 0.02 mag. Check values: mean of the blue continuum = 1.43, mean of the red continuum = 1.38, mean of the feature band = 1.39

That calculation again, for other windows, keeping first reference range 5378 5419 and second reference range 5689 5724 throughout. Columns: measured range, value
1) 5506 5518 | 0.095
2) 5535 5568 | -0.013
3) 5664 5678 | -0.027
